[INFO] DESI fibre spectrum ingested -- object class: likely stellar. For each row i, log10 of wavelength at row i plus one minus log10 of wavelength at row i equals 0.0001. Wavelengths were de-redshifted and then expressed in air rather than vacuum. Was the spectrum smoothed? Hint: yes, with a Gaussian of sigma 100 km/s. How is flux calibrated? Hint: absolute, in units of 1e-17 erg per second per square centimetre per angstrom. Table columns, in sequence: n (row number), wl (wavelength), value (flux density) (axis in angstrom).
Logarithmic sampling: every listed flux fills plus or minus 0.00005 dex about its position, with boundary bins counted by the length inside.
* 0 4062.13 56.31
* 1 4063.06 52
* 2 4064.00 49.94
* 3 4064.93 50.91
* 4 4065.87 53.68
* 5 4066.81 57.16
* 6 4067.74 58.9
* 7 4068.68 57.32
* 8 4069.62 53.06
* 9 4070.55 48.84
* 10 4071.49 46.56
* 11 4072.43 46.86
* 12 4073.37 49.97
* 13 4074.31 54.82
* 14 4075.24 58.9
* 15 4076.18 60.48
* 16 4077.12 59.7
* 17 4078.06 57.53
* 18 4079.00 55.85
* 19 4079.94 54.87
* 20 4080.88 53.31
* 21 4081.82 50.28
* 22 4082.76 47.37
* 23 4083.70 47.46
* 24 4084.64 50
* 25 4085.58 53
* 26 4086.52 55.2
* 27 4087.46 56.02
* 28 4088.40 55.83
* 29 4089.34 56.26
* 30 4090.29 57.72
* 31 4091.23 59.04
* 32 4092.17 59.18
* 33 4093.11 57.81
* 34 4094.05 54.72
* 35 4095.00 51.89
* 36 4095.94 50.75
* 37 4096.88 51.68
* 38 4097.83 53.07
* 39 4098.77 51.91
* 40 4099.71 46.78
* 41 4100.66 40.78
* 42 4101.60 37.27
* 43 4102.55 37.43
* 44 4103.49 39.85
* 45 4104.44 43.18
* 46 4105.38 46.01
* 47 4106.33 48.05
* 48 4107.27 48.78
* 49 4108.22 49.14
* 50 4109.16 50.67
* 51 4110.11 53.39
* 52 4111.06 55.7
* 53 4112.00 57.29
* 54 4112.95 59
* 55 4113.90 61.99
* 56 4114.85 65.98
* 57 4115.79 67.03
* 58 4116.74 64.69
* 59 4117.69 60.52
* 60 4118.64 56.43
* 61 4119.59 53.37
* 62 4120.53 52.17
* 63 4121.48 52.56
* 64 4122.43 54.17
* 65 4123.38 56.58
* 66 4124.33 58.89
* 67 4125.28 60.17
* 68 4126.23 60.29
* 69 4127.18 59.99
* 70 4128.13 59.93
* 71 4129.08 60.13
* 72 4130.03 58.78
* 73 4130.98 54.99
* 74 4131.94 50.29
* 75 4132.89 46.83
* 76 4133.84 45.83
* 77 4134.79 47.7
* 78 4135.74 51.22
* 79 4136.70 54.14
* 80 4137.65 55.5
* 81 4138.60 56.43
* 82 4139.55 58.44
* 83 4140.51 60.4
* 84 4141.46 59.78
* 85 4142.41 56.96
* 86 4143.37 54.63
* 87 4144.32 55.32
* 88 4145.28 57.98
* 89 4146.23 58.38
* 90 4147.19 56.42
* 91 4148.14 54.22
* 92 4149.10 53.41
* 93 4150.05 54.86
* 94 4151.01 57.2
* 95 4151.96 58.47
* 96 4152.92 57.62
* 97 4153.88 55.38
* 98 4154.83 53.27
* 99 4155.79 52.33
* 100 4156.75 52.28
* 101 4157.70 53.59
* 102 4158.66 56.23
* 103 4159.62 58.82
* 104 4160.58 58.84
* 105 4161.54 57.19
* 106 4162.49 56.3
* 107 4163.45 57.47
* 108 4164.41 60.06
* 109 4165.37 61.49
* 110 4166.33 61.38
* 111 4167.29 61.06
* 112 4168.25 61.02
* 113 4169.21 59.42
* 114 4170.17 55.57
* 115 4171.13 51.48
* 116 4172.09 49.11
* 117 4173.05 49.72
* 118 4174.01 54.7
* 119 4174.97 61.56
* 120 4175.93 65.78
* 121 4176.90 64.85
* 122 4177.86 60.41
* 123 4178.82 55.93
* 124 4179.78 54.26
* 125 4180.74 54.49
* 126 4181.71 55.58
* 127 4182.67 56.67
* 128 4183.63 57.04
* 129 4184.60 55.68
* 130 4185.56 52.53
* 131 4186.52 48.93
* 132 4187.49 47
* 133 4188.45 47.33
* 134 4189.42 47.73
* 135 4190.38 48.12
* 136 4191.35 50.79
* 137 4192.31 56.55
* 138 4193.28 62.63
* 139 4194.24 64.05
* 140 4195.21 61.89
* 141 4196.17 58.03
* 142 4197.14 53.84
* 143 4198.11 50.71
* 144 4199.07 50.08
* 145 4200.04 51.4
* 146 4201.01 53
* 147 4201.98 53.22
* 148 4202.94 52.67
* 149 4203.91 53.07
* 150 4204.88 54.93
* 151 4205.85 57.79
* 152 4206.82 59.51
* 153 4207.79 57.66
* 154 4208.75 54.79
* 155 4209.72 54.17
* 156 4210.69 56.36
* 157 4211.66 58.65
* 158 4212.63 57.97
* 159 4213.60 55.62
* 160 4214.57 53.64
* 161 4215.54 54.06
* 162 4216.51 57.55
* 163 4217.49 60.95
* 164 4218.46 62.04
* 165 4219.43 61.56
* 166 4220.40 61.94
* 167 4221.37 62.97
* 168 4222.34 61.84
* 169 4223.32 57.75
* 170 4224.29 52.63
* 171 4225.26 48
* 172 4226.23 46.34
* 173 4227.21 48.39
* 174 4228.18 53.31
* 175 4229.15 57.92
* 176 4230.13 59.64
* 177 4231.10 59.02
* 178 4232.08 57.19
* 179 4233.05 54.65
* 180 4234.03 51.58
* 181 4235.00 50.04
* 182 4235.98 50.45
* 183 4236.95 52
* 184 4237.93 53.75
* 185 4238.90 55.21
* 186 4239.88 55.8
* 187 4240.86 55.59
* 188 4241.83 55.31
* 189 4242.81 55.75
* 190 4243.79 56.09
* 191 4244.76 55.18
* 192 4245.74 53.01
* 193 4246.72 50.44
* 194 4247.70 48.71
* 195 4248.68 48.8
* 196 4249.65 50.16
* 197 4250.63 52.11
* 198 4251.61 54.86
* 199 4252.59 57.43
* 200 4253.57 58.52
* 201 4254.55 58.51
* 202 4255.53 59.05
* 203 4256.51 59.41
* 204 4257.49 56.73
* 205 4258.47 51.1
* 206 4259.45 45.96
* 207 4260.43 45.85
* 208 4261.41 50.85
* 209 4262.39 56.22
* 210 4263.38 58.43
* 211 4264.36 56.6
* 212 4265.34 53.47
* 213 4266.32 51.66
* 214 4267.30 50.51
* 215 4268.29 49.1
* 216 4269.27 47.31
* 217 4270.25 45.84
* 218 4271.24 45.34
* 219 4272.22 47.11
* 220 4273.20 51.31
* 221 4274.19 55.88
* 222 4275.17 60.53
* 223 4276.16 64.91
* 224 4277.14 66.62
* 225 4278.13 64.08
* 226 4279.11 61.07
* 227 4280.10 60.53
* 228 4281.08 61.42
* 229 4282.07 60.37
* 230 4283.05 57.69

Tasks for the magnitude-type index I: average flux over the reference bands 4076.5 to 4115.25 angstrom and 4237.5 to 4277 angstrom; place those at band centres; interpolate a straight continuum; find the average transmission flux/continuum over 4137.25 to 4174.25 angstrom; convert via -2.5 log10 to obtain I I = -0.07 mag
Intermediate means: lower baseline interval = 52.2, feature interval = 56.5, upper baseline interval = 53.6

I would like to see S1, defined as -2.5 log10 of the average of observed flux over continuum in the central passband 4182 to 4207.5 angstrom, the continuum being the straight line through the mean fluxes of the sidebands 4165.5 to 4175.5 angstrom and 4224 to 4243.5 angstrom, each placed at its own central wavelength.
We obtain 0.029 mag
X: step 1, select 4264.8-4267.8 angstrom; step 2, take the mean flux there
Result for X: 51.9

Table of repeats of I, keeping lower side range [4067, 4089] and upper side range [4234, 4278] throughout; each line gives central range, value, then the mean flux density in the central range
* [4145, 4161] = -0.043 mag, 55.8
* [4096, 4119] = 0.036 mag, 51.9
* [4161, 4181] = -0.082 mag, 57.8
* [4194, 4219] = -0.046 mag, 56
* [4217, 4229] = -0.057 mag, 56.5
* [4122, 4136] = -0.029 mag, 55.1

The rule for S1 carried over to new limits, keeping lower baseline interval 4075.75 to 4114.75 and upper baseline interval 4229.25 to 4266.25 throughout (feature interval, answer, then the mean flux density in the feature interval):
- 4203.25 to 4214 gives -0.053 mag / 56.4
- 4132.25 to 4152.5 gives -0.043 mag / 54.9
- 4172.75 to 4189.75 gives -0.036 mag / 55.1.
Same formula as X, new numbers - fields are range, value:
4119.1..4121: 53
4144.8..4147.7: 57.6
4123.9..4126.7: 59.8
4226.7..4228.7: 51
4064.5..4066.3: 52.2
